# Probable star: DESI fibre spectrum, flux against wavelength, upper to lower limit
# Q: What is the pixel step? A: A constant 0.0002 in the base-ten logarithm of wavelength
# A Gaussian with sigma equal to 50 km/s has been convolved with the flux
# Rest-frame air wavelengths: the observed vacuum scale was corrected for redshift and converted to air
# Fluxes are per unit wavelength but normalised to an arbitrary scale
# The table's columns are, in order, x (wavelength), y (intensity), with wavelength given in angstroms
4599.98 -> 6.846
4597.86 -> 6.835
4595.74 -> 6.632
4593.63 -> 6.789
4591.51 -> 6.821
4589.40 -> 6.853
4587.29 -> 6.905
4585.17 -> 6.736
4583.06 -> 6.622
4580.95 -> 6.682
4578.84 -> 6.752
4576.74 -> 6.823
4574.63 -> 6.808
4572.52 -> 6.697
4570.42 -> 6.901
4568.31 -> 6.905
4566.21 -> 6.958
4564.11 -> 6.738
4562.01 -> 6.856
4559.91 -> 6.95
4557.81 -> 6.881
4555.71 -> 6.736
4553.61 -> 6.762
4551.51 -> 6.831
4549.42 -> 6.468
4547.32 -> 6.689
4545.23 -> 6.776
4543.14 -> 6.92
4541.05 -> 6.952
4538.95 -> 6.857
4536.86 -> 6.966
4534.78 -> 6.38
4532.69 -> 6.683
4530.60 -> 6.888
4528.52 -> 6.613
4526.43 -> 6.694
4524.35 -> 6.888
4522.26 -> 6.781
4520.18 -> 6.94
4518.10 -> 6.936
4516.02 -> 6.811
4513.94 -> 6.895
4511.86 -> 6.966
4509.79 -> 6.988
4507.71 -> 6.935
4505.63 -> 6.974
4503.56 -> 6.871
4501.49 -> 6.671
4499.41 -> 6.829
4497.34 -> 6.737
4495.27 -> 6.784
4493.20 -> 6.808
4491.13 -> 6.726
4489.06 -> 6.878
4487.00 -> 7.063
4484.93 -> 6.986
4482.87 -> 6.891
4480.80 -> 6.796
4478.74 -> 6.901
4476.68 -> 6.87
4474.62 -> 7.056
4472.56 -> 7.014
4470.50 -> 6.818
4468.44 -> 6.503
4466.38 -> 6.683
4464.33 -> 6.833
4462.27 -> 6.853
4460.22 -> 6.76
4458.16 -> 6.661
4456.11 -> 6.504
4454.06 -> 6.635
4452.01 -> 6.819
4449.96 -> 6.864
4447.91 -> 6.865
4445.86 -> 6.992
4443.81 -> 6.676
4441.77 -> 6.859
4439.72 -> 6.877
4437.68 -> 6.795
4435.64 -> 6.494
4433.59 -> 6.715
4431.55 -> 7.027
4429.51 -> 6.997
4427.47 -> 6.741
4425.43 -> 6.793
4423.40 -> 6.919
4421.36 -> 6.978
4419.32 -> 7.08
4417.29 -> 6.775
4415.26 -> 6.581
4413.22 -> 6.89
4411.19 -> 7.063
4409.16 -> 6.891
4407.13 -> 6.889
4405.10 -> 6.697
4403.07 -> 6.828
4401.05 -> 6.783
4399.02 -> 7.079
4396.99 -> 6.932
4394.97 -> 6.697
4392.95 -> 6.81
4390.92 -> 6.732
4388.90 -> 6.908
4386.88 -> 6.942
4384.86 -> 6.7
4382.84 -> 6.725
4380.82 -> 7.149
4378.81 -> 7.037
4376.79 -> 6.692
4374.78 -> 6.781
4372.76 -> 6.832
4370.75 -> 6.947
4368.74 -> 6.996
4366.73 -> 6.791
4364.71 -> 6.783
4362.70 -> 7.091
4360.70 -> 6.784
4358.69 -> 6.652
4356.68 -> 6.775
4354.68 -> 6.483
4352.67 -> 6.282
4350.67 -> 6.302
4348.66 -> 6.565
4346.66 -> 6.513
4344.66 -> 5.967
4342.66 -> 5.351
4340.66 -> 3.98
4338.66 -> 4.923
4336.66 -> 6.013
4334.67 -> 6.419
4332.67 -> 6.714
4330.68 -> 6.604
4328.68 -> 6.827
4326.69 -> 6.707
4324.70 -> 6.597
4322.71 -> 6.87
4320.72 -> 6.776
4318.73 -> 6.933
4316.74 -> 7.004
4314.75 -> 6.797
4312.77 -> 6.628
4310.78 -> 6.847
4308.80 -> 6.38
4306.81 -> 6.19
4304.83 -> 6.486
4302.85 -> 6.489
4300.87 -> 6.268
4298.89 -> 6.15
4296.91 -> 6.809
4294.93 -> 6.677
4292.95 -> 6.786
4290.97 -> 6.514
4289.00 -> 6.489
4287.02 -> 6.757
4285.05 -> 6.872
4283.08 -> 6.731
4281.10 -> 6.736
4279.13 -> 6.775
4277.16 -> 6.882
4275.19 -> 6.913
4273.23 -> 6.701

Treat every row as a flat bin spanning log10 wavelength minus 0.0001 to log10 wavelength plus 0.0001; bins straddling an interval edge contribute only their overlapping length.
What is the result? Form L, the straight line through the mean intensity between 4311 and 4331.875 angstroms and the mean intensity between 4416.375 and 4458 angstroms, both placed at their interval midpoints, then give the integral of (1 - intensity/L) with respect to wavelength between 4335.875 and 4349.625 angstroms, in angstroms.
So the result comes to 2.4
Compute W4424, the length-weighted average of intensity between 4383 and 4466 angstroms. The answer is 6.82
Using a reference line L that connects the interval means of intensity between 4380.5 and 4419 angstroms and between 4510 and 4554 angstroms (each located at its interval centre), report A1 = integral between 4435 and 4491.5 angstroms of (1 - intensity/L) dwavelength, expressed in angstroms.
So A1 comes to 0.1 angstroms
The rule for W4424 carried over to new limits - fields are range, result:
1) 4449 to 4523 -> 6.84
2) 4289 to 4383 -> 6.53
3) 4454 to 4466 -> 6.71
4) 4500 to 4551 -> 6.81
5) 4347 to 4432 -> 6.82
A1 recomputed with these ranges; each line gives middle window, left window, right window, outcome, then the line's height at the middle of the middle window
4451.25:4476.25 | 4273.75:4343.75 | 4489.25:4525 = 0.0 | 6.77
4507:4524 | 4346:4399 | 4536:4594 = -0.3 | 6.8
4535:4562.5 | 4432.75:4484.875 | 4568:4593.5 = -0.1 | 6.79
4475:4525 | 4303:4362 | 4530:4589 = -1.4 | 6.69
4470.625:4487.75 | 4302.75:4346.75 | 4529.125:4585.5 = -0.8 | 6.64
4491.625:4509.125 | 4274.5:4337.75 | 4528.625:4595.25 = -0.2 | 6.75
